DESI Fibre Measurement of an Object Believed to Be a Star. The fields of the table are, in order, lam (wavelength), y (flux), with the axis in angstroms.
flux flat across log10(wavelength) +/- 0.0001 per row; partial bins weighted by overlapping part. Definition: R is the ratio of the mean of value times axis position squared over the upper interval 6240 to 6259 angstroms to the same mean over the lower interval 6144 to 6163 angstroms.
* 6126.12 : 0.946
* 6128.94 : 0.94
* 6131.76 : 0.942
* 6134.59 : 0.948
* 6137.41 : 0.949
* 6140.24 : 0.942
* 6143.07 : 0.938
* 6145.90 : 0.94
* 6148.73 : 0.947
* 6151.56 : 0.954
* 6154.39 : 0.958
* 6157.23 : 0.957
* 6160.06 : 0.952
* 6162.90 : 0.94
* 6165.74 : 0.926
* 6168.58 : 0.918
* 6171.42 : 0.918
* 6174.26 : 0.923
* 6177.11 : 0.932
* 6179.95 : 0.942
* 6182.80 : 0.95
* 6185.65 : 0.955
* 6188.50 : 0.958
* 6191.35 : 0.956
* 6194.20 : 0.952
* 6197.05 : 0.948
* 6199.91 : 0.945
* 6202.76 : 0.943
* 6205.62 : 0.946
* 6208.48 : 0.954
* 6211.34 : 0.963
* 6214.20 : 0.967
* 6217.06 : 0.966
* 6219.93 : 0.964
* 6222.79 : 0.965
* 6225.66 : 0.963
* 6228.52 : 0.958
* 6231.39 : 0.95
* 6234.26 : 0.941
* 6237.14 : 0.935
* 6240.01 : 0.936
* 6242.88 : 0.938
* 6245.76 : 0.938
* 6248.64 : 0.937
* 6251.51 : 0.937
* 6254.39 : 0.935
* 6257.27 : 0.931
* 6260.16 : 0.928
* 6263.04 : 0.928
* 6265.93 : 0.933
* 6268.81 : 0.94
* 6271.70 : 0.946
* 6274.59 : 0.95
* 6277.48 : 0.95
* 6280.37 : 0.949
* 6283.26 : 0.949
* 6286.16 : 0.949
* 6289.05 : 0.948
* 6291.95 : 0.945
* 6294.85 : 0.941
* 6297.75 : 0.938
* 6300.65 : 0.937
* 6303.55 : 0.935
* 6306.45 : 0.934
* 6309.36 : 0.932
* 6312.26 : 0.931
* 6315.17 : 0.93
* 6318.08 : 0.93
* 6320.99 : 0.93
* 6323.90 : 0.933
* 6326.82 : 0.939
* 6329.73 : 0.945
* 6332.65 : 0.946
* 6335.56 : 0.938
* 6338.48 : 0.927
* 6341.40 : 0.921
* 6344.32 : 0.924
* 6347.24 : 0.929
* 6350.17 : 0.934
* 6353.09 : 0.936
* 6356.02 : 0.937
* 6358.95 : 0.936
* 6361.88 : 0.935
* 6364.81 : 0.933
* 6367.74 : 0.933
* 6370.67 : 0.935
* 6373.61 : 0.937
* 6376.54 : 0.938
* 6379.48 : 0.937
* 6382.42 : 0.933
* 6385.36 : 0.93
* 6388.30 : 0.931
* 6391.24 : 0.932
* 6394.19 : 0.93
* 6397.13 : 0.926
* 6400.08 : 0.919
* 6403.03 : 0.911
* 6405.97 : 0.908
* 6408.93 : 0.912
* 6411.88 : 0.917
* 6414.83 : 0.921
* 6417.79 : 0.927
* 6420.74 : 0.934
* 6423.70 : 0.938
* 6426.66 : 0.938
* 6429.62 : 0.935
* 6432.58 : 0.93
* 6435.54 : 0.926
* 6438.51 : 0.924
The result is 1.02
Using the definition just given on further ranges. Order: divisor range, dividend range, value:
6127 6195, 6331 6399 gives 1.06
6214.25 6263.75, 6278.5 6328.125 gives 1.01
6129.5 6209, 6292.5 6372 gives 1.04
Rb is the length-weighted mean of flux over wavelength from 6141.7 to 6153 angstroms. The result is 0.945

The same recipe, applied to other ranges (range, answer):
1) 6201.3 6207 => 0.945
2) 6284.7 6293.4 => 0.947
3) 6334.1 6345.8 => 0.928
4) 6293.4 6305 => 0.938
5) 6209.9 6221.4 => 0.965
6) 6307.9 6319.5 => 0.931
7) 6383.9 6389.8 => 0.931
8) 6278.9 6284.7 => 0.95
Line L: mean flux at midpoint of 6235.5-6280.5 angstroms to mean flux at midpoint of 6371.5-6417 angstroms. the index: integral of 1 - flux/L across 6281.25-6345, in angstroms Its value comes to -0.3 angstroms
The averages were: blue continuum 0.938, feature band 0.937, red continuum 0.925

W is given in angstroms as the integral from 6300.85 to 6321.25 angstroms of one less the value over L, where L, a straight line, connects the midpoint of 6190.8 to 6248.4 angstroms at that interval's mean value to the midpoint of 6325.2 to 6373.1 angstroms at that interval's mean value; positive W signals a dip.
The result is 0.2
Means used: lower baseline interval 0.951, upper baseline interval 0.934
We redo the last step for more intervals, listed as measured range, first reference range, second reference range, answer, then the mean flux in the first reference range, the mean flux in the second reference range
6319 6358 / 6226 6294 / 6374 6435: 0.0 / 0.942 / 0.928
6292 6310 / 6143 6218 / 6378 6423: 0.0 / 0.946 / 0.925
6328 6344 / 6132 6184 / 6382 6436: -0.1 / 0.941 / 0.926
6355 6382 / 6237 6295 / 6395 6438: -0.2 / 0.94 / 0.925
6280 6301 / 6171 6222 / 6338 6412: -0.1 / 0.95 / 0.929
